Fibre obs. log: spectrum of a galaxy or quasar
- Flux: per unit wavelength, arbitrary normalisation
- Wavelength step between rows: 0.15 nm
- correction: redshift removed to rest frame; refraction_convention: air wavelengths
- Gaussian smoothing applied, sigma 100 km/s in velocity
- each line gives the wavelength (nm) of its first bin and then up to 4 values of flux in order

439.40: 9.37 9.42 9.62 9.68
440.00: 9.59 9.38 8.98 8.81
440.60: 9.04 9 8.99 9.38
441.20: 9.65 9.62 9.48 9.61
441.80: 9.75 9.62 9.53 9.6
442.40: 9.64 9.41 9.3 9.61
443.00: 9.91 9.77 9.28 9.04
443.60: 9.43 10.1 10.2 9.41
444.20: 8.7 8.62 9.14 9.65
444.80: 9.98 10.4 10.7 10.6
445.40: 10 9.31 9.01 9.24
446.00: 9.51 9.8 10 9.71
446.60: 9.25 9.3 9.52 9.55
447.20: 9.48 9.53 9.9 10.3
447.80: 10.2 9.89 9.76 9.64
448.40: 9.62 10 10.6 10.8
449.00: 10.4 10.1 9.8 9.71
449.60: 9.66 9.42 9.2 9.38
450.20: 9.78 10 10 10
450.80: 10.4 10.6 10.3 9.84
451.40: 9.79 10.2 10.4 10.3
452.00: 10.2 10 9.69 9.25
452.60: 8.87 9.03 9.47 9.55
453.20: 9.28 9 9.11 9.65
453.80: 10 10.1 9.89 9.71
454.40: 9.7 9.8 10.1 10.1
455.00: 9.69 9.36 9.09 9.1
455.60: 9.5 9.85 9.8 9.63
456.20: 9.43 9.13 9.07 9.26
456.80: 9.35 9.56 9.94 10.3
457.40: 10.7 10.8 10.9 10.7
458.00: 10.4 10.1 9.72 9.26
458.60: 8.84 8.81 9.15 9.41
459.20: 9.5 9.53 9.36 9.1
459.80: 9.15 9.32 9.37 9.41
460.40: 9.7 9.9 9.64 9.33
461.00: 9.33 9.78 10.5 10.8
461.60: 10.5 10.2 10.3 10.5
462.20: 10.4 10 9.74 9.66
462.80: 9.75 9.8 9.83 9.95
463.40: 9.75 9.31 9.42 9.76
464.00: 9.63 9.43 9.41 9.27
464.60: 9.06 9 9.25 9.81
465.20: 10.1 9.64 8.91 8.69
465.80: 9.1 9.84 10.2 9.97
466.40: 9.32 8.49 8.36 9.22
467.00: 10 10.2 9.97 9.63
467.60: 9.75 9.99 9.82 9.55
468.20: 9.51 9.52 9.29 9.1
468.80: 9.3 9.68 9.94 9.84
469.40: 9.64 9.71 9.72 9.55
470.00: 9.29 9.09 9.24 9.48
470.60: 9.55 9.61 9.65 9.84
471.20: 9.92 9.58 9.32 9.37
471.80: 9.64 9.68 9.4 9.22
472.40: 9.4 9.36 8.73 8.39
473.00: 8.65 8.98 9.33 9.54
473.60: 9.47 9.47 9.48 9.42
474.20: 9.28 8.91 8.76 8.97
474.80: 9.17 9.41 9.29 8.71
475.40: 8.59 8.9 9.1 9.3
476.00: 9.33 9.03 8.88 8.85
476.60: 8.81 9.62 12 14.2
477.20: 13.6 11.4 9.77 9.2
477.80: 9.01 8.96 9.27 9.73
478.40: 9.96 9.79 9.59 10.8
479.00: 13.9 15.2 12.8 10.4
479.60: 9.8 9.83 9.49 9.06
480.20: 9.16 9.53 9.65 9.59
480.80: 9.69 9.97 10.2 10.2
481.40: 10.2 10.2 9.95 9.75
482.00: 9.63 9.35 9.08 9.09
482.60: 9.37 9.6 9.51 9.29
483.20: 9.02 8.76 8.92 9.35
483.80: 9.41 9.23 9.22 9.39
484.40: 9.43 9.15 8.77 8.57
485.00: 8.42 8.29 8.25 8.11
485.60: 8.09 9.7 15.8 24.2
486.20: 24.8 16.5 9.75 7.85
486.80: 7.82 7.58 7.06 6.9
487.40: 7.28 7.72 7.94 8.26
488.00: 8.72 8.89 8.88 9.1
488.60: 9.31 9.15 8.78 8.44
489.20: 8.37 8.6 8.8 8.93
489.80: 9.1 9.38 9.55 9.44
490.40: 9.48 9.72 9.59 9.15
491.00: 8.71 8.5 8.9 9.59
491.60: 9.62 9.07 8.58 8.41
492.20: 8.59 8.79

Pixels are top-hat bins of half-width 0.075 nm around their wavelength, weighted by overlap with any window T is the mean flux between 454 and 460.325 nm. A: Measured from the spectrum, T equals 9.64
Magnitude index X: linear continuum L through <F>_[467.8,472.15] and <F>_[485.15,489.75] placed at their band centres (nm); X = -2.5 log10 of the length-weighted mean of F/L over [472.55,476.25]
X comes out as 0.06 mag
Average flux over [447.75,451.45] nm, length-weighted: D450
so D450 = 9.96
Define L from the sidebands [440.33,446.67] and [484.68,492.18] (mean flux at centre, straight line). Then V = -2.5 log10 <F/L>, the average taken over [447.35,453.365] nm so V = -0.04 mag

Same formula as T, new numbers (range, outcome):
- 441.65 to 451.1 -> 9.74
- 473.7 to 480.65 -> 9.94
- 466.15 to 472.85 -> 9.5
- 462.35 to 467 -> 9.47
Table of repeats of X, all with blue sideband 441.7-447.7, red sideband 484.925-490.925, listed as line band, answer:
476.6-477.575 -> -0.18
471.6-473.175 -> 0.06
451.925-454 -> 0.02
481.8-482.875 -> 0.04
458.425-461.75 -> 0.01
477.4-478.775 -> 0.03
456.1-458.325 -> -0.03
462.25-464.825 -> 0.01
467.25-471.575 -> 0.01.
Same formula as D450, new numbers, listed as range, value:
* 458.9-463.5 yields 9.77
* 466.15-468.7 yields 9.52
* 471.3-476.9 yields 9.21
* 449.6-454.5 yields 9.75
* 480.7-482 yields 9.99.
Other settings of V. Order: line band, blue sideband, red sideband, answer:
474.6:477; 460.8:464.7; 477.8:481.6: 0.10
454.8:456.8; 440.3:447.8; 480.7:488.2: 0.02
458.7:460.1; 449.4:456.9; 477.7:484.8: 0.05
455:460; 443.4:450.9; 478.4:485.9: 0.02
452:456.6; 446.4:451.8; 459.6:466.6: 0.03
